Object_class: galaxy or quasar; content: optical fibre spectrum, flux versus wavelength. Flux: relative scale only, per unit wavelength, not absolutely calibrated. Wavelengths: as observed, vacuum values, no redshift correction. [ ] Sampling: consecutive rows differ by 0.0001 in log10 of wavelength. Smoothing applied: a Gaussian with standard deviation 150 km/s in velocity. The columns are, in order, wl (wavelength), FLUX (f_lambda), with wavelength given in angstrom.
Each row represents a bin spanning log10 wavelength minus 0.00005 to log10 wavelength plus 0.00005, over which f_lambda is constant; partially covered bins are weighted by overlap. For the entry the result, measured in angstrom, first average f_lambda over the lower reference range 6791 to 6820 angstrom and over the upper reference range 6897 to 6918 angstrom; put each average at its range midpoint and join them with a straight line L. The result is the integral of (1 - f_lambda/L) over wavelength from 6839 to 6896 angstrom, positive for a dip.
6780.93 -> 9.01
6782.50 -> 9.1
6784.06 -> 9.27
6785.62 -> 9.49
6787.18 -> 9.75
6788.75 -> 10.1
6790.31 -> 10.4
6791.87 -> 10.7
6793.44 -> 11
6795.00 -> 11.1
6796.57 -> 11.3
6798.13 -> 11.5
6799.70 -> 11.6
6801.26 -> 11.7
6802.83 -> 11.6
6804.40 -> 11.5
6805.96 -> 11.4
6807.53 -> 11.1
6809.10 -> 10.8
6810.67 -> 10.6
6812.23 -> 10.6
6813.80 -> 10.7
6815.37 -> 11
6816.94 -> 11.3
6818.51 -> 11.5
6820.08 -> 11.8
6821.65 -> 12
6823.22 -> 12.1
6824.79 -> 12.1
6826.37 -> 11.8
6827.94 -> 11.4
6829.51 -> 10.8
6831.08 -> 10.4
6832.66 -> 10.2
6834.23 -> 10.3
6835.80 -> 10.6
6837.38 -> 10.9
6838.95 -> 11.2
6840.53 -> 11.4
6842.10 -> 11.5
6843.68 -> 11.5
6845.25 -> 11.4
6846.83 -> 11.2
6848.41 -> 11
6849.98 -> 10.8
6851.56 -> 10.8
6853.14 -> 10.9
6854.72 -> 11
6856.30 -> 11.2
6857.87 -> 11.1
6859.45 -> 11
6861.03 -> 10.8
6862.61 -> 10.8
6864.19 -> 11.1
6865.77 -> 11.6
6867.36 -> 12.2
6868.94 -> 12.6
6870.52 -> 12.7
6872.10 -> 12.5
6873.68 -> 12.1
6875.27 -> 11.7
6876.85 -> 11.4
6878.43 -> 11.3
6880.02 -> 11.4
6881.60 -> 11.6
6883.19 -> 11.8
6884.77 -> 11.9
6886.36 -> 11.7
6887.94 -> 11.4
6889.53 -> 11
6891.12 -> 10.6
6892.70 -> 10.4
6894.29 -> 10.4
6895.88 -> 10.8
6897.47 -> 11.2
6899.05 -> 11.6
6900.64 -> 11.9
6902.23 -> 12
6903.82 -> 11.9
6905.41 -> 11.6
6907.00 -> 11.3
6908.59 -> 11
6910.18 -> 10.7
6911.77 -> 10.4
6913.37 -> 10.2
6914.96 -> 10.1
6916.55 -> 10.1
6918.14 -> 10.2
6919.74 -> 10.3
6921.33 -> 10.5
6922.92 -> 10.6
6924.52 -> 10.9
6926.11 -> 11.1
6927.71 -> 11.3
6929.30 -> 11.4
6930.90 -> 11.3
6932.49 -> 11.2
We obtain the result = -1.3 angstrom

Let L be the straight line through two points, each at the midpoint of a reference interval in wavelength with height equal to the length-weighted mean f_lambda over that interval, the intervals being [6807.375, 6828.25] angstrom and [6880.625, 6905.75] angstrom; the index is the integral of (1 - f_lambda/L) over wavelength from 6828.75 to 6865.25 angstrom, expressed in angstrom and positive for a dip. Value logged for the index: 1.3 angstrom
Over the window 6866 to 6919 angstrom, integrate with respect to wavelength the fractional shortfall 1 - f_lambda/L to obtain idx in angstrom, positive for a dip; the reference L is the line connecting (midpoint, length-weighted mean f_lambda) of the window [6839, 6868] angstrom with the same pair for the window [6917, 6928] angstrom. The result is -2.1 angstrom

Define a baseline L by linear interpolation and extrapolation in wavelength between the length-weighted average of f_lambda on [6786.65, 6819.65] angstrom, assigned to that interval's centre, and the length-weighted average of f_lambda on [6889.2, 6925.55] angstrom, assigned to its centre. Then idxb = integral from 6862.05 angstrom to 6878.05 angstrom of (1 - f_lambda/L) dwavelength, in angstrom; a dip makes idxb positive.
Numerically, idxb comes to -1.4 angstrom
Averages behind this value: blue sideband 11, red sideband 10.9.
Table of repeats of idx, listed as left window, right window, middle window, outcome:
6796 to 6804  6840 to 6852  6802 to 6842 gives 0.75 angstrom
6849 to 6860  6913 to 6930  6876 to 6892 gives -0.86 angstrom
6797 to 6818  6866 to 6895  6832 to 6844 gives 0.45 angstrom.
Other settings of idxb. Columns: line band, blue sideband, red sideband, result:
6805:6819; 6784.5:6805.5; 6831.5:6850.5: -0.1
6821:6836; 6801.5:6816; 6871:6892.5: 0.0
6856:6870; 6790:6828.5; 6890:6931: -0.4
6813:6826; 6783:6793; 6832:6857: -1.3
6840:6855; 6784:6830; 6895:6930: -0.1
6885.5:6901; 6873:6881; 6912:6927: 0.1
